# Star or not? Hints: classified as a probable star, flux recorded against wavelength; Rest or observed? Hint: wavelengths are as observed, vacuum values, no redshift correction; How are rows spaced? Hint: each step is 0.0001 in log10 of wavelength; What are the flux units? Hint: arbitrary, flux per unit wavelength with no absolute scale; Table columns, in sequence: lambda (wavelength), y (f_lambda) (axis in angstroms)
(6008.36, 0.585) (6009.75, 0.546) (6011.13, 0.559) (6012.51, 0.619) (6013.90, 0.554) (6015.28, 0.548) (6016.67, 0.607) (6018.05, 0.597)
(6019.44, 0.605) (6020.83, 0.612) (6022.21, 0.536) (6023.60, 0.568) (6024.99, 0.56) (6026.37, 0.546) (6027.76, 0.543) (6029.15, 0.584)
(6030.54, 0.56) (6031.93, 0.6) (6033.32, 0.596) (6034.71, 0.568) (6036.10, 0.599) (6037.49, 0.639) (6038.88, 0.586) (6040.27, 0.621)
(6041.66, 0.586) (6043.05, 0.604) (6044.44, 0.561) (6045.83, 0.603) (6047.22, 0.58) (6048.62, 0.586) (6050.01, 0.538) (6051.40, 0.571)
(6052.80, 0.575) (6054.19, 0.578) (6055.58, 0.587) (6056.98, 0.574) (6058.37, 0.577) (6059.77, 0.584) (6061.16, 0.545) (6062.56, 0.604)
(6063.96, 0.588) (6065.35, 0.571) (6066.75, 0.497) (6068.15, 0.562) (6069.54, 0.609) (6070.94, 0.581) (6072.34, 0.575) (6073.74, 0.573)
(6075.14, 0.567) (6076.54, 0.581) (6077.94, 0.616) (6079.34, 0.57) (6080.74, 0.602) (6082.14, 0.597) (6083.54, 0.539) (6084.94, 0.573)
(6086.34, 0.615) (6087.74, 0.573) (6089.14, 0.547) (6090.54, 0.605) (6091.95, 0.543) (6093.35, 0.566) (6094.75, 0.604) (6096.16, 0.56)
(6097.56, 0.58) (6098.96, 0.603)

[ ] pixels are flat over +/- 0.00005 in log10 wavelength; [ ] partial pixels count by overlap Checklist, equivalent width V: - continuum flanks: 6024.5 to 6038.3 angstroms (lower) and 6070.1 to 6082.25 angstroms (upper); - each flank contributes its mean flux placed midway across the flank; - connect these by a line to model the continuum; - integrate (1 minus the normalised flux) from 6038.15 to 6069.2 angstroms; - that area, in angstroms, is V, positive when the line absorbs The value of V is 0.3 angstroms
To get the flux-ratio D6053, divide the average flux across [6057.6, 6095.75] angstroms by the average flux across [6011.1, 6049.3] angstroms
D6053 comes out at 0.99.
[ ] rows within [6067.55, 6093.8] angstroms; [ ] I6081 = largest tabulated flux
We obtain 0.616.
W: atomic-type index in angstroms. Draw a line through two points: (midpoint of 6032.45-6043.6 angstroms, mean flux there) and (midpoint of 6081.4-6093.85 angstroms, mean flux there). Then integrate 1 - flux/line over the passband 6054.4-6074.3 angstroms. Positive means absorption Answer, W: 0.42 angstroms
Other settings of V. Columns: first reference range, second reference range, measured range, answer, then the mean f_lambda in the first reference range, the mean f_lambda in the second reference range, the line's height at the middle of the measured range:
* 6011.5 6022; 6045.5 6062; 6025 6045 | -0.1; 0.588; 0.574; 0.581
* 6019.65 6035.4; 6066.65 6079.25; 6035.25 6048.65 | -0.6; 0.571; 0.577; 0.573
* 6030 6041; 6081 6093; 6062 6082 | 0.1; 0.597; 0.575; 0.581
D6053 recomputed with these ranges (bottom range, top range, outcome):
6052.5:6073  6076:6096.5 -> 1.01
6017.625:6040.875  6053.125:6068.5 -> 0.98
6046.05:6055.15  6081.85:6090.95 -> 1.01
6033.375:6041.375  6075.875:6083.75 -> 0.98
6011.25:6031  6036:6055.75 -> 1.02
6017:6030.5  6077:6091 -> 1.02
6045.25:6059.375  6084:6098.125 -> 1.00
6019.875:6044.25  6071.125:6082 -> 1.00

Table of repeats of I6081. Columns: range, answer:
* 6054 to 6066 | 0.604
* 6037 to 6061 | 0.639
